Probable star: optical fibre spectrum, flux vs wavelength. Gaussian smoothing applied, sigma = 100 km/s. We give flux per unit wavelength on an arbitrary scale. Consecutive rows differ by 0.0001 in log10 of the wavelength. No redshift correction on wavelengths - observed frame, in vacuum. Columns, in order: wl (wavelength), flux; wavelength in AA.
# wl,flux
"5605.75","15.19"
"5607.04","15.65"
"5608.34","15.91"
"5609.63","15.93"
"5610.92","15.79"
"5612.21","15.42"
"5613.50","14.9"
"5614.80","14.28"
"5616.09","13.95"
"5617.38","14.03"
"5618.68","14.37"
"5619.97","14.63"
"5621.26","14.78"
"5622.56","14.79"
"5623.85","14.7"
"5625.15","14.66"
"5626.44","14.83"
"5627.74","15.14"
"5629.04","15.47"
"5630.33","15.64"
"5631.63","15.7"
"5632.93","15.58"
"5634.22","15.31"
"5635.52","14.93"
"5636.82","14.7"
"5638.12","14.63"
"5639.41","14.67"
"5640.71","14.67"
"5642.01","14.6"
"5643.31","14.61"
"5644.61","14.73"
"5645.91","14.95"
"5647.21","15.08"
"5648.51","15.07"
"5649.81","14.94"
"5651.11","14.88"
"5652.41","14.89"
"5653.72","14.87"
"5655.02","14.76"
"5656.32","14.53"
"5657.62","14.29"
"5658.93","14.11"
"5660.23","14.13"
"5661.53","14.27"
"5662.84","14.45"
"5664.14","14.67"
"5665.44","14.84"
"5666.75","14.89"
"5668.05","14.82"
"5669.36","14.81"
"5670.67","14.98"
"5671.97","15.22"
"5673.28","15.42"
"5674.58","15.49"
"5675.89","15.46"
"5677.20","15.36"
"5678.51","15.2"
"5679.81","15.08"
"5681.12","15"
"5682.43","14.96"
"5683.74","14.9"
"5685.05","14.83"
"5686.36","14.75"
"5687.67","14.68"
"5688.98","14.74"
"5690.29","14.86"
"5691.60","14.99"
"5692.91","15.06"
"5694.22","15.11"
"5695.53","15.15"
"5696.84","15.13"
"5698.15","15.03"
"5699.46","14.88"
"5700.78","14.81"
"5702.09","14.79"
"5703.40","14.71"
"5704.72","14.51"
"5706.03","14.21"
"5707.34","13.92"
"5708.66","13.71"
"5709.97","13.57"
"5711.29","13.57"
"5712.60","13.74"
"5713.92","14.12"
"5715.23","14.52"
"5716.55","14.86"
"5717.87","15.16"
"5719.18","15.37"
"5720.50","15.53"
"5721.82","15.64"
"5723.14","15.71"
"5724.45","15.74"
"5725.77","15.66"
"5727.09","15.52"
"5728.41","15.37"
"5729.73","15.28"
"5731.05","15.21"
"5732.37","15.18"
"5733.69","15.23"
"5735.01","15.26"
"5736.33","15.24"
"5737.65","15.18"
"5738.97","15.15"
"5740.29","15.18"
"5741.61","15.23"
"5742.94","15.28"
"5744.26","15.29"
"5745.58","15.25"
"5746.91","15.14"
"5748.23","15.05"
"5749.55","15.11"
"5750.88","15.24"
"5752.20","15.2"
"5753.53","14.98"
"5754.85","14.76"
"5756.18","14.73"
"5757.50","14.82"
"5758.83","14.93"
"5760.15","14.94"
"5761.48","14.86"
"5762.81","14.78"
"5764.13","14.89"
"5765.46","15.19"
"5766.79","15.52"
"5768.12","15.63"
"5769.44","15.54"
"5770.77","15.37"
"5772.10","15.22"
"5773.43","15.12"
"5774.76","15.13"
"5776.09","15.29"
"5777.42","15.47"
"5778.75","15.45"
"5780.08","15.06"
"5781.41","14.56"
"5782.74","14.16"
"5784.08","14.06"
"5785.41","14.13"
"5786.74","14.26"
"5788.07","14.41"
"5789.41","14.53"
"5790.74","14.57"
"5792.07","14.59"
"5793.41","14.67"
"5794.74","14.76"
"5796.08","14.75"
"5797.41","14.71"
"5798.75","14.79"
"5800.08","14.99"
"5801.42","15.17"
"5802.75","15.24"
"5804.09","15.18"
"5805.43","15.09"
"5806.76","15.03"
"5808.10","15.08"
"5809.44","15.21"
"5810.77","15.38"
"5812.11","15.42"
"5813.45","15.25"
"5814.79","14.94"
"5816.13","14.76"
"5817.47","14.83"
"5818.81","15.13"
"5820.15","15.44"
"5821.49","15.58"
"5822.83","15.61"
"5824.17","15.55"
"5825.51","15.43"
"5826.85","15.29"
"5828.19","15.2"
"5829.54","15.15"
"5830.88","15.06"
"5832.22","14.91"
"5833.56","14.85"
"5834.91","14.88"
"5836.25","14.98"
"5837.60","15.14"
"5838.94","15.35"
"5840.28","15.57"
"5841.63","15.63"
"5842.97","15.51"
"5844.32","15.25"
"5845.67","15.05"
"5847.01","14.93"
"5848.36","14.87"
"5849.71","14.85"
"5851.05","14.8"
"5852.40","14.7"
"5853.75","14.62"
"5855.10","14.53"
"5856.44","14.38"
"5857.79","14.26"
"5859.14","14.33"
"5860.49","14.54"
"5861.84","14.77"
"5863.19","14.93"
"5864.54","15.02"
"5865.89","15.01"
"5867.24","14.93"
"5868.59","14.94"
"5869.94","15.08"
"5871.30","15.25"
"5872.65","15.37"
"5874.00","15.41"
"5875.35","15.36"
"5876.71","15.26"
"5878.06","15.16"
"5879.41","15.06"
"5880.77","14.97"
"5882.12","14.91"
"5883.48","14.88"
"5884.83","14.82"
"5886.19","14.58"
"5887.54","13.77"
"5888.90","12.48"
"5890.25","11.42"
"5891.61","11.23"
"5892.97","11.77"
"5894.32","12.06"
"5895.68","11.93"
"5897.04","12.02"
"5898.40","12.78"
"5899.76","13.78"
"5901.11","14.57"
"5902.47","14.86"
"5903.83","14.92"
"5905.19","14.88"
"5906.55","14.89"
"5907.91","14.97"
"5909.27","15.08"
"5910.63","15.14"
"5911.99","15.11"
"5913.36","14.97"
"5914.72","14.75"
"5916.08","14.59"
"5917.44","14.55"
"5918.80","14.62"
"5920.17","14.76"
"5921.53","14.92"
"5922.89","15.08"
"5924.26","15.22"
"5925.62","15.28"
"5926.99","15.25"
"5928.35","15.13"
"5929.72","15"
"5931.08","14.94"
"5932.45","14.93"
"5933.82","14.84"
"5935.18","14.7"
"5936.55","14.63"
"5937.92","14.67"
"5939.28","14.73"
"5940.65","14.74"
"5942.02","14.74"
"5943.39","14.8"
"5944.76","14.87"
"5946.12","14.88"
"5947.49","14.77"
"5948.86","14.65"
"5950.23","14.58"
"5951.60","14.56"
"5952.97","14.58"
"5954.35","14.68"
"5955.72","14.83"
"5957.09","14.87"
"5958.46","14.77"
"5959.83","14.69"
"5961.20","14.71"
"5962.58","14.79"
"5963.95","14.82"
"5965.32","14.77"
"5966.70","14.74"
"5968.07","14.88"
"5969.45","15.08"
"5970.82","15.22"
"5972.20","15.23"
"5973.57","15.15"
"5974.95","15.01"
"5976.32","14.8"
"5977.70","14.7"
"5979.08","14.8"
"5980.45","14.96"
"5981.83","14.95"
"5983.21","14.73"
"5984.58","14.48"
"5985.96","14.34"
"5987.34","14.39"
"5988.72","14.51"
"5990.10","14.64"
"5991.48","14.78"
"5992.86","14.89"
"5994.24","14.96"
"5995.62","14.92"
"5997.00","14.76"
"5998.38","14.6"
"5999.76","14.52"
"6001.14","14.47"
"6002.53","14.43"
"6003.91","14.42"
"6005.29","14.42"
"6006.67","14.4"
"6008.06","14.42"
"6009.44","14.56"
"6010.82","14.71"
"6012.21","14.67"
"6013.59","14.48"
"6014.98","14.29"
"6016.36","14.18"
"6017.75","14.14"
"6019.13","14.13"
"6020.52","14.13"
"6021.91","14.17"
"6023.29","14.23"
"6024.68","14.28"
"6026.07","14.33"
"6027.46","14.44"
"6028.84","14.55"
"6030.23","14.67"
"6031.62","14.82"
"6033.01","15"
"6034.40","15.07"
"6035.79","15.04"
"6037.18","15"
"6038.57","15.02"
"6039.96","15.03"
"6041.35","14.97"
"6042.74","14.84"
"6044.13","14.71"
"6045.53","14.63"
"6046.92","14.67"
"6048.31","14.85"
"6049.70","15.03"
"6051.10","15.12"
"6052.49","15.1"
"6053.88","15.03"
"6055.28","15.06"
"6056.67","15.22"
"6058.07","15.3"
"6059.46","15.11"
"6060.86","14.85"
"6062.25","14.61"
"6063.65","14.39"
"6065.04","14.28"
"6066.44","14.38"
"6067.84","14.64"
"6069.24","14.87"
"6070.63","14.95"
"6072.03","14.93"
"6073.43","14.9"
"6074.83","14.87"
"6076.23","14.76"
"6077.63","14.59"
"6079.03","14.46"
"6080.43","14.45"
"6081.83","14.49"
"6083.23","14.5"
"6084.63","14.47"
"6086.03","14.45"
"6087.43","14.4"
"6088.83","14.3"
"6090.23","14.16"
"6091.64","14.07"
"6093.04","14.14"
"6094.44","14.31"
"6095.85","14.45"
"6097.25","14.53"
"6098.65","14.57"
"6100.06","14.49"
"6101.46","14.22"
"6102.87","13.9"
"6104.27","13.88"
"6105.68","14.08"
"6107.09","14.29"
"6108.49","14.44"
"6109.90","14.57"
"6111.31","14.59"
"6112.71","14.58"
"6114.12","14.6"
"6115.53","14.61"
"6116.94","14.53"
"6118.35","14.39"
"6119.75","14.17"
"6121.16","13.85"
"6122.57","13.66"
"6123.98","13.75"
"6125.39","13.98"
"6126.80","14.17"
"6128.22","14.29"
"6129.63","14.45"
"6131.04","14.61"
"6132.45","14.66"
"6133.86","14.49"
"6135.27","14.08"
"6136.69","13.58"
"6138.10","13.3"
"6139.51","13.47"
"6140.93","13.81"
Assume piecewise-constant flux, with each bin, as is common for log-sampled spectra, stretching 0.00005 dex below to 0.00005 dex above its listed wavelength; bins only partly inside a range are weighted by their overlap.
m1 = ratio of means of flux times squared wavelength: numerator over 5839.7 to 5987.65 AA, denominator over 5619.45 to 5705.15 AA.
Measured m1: 1.07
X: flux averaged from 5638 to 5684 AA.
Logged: 14.8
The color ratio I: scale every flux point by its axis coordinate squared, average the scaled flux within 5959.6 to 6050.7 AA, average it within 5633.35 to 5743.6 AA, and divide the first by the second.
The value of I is 1.1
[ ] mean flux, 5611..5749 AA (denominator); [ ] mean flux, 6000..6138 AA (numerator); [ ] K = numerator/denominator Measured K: 1.0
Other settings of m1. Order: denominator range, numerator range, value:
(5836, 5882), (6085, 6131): 1.04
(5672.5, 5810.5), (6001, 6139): 1.08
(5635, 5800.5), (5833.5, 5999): 1.05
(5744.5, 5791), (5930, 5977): 1.06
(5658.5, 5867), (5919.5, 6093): 1.07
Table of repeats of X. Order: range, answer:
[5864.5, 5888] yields 15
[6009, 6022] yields 14.3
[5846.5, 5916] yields 14.4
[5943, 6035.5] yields 14.7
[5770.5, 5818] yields 14.9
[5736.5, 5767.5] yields 15.1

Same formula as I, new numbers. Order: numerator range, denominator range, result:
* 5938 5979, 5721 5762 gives 1.05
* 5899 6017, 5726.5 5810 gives 1.05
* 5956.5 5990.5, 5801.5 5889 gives 1.03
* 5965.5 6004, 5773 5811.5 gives 1.06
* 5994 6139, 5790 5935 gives 1.05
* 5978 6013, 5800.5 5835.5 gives 1.02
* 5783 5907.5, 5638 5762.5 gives 1.03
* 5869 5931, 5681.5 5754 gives 1.03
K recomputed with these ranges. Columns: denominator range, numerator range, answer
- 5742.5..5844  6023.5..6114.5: 0.97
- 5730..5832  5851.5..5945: 0.96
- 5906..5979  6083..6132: 0.96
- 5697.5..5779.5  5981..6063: 0.98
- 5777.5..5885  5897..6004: 0.99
